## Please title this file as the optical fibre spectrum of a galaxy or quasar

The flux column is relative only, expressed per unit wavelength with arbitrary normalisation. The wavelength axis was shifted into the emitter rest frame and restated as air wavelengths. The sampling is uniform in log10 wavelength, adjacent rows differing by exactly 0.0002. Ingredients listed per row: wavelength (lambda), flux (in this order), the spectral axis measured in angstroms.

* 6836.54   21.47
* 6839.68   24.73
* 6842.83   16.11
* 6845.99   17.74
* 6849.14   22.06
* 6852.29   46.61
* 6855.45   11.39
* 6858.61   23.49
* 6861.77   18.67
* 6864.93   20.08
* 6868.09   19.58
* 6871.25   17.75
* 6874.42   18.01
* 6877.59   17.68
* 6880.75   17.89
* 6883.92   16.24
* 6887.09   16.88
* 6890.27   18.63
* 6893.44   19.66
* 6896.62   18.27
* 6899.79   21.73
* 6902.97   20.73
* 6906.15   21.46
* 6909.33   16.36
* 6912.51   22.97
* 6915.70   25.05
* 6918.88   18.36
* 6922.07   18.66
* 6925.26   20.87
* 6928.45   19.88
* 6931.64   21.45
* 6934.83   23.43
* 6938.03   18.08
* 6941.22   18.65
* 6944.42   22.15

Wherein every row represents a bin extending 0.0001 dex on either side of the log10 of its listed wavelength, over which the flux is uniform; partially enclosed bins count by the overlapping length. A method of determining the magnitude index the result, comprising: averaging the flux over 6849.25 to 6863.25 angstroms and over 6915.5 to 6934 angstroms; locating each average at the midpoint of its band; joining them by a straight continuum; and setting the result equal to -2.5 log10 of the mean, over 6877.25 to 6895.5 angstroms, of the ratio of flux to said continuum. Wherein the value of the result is 0.27 mag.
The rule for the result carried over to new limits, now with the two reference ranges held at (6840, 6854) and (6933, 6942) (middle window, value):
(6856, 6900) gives 0.26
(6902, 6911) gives 0.13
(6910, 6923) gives 0.02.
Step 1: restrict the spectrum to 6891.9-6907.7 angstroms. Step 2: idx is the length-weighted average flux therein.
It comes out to 20.4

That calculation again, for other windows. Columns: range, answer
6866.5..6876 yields 18.4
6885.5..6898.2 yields 18.3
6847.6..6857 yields 26.8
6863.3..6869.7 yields 19.8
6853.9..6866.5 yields 18.4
